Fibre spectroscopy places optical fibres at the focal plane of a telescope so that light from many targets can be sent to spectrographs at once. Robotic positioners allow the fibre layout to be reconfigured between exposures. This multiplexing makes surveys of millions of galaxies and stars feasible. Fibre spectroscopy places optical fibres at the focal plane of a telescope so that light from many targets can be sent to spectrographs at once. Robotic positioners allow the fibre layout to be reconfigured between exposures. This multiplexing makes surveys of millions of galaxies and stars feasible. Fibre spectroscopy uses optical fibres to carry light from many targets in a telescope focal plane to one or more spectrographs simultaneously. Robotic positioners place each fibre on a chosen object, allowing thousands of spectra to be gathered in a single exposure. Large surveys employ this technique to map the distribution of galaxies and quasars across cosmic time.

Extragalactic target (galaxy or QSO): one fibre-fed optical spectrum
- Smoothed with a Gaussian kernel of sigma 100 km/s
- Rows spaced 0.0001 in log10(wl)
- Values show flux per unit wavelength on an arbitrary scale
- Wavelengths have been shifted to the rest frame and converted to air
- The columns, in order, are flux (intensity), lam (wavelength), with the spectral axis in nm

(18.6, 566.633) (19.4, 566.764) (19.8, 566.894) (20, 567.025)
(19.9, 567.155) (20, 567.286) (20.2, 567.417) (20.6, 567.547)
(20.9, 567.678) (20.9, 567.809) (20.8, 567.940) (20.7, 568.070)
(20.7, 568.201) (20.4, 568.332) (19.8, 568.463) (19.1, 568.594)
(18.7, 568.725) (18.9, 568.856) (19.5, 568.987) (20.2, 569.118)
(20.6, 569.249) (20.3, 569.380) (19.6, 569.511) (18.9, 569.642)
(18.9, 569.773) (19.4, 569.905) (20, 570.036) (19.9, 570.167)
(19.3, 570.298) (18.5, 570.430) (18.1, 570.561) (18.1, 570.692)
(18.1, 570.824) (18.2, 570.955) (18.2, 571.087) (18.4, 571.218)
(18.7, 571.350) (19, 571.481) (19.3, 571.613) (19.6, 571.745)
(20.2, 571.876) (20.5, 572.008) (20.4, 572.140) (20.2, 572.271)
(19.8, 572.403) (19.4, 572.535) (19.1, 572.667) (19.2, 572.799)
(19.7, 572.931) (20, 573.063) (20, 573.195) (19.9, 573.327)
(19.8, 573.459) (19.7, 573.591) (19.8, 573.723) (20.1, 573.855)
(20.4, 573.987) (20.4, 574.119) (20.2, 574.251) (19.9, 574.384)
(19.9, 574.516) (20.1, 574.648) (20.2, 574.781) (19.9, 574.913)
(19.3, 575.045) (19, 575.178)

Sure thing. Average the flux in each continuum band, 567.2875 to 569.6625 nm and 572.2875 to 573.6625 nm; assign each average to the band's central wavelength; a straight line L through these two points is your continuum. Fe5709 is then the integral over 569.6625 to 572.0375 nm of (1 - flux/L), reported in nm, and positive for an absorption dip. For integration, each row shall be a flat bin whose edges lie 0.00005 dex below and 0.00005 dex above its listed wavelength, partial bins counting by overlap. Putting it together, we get 0.103 nm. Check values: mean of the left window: 20.1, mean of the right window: 19.7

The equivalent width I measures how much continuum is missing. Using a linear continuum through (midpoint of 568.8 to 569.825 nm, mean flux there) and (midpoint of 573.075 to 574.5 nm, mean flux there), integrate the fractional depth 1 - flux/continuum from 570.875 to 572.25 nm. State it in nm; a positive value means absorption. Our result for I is 0.04 nm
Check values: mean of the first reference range 19.6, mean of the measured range 19.3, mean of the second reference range 20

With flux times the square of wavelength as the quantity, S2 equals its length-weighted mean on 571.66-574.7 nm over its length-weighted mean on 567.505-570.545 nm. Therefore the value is 1.0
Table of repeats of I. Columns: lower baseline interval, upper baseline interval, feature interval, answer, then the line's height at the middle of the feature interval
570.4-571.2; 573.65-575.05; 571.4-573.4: -0.074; 19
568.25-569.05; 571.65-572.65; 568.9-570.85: 0.028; 19.6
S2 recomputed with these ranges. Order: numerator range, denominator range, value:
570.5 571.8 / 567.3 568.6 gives 0.92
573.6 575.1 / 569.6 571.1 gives 1.08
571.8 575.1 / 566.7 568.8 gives 1.01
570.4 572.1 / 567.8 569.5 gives 0.95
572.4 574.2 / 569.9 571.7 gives 1.06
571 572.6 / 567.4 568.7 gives 0.97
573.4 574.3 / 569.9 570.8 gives 1.07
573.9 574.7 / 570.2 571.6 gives 1.10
